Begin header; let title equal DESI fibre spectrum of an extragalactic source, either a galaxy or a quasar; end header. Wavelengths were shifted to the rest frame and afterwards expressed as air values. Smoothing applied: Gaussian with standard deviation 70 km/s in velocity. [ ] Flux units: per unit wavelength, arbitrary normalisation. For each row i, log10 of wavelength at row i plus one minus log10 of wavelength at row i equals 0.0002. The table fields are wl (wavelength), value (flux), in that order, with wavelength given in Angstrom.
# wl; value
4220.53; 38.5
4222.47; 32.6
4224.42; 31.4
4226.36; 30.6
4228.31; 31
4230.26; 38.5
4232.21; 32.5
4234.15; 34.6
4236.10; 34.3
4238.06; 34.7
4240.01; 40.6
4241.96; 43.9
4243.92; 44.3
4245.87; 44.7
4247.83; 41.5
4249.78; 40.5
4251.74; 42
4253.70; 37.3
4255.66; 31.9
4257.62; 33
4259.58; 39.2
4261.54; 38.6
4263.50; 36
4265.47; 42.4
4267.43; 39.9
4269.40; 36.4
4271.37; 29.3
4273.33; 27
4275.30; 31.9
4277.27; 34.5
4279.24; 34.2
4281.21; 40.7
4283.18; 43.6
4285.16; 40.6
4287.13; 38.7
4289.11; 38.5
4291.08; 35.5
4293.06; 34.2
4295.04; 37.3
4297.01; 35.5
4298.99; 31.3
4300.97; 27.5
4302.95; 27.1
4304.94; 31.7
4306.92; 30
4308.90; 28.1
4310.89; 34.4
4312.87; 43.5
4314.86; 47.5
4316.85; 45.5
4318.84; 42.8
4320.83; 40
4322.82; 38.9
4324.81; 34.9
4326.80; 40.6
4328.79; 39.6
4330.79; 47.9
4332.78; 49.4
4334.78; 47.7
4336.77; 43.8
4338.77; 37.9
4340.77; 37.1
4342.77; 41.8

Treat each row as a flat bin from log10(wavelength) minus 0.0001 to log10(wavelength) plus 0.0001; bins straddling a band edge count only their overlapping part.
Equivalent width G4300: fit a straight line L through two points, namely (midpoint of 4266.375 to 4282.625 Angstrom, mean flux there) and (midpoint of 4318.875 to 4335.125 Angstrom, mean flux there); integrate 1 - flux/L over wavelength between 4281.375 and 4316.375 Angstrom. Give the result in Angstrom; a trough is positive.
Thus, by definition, 2.0 Angstrom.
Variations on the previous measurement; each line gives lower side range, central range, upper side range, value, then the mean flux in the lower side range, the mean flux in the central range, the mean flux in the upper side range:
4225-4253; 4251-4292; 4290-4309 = -2.3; 38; 36.7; 32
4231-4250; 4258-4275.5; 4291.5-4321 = 0.9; 39.1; 35.7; 35.6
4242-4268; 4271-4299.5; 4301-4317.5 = 1.1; 39.5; 35.7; 35.3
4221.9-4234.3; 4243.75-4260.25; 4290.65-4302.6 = -3.1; 32.9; 39.1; 33.1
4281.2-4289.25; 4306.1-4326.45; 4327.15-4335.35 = 2.5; 40.6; 38.7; 45.6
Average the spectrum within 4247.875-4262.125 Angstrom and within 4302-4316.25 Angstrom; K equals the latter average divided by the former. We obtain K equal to 0.9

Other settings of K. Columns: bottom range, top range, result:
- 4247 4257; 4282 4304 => 0.92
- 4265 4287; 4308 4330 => 1.09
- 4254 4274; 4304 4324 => 1.07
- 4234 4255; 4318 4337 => 1.07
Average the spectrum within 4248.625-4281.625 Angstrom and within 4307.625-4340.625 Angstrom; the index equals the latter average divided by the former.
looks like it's 1.14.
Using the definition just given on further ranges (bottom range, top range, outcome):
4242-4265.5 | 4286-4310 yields 0.84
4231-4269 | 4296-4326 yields 0.93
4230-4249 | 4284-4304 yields 0.89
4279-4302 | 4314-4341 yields 1.16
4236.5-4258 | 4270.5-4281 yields 0.81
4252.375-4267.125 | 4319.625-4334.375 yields 1.13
